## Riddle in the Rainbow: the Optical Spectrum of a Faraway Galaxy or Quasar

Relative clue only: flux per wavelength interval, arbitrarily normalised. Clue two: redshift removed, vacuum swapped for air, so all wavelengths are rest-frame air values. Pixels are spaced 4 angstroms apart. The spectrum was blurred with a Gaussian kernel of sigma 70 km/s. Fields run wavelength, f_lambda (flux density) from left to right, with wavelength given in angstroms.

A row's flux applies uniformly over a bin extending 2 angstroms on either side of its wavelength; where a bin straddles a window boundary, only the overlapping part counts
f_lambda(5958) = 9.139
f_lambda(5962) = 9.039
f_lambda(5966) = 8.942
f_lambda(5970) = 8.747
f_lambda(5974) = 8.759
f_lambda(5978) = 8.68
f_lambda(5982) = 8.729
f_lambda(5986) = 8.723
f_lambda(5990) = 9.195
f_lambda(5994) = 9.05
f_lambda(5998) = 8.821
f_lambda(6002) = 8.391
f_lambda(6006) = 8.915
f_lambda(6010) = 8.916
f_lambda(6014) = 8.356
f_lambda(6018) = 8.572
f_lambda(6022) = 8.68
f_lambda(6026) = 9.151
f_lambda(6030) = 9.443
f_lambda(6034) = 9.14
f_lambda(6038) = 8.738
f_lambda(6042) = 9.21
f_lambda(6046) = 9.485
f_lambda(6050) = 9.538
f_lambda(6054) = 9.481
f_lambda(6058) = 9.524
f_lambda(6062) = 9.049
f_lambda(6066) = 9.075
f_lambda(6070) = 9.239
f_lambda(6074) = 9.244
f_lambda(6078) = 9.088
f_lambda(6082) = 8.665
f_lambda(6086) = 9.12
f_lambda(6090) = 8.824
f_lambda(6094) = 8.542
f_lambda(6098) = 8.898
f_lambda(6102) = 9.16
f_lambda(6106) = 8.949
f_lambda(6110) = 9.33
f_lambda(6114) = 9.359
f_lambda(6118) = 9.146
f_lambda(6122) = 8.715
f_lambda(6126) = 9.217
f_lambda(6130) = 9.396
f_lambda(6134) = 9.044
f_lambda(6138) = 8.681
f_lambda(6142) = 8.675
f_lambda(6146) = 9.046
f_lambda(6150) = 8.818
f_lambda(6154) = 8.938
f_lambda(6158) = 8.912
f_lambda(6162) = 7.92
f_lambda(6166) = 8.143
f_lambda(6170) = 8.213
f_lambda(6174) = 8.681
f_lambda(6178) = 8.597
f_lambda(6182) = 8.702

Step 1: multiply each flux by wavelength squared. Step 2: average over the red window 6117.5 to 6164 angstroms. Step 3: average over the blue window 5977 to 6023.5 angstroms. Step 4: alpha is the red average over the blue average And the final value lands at 1.1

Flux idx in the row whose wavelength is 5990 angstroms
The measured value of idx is 9.195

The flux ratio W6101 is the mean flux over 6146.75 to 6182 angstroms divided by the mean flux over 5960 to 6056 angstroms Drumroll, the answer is 0.96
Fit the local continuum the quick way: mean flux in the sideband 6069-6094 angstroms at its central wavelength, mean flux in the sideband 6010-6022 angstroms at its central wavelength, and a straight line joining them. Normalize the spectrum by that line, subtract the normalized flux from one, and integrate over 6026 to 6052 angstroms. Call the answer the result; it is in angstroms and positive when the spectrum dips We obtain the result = -1.6 angstroms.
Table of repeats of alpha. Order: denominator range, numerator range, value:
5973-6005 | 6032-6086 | 1.07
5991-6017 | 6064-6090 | 1.06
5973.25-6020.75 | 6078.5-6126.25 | 1.06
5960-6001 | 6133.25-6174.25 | 1.03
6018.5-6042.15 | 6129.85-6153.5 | 1.02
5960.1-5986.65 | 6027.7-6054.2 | 1.08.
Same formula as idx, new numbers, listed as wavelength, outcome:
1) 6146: 9.046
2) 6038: 8.738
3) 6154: 8.938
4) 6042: 9.21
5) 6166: 8.143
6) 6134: 9.044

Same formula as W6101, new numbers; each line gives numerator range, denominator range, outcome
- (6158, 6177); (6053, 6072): 0.90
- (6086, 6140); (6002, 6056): 1.00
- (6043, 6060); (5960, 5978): 1.07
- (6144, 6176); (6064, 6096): 0.96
